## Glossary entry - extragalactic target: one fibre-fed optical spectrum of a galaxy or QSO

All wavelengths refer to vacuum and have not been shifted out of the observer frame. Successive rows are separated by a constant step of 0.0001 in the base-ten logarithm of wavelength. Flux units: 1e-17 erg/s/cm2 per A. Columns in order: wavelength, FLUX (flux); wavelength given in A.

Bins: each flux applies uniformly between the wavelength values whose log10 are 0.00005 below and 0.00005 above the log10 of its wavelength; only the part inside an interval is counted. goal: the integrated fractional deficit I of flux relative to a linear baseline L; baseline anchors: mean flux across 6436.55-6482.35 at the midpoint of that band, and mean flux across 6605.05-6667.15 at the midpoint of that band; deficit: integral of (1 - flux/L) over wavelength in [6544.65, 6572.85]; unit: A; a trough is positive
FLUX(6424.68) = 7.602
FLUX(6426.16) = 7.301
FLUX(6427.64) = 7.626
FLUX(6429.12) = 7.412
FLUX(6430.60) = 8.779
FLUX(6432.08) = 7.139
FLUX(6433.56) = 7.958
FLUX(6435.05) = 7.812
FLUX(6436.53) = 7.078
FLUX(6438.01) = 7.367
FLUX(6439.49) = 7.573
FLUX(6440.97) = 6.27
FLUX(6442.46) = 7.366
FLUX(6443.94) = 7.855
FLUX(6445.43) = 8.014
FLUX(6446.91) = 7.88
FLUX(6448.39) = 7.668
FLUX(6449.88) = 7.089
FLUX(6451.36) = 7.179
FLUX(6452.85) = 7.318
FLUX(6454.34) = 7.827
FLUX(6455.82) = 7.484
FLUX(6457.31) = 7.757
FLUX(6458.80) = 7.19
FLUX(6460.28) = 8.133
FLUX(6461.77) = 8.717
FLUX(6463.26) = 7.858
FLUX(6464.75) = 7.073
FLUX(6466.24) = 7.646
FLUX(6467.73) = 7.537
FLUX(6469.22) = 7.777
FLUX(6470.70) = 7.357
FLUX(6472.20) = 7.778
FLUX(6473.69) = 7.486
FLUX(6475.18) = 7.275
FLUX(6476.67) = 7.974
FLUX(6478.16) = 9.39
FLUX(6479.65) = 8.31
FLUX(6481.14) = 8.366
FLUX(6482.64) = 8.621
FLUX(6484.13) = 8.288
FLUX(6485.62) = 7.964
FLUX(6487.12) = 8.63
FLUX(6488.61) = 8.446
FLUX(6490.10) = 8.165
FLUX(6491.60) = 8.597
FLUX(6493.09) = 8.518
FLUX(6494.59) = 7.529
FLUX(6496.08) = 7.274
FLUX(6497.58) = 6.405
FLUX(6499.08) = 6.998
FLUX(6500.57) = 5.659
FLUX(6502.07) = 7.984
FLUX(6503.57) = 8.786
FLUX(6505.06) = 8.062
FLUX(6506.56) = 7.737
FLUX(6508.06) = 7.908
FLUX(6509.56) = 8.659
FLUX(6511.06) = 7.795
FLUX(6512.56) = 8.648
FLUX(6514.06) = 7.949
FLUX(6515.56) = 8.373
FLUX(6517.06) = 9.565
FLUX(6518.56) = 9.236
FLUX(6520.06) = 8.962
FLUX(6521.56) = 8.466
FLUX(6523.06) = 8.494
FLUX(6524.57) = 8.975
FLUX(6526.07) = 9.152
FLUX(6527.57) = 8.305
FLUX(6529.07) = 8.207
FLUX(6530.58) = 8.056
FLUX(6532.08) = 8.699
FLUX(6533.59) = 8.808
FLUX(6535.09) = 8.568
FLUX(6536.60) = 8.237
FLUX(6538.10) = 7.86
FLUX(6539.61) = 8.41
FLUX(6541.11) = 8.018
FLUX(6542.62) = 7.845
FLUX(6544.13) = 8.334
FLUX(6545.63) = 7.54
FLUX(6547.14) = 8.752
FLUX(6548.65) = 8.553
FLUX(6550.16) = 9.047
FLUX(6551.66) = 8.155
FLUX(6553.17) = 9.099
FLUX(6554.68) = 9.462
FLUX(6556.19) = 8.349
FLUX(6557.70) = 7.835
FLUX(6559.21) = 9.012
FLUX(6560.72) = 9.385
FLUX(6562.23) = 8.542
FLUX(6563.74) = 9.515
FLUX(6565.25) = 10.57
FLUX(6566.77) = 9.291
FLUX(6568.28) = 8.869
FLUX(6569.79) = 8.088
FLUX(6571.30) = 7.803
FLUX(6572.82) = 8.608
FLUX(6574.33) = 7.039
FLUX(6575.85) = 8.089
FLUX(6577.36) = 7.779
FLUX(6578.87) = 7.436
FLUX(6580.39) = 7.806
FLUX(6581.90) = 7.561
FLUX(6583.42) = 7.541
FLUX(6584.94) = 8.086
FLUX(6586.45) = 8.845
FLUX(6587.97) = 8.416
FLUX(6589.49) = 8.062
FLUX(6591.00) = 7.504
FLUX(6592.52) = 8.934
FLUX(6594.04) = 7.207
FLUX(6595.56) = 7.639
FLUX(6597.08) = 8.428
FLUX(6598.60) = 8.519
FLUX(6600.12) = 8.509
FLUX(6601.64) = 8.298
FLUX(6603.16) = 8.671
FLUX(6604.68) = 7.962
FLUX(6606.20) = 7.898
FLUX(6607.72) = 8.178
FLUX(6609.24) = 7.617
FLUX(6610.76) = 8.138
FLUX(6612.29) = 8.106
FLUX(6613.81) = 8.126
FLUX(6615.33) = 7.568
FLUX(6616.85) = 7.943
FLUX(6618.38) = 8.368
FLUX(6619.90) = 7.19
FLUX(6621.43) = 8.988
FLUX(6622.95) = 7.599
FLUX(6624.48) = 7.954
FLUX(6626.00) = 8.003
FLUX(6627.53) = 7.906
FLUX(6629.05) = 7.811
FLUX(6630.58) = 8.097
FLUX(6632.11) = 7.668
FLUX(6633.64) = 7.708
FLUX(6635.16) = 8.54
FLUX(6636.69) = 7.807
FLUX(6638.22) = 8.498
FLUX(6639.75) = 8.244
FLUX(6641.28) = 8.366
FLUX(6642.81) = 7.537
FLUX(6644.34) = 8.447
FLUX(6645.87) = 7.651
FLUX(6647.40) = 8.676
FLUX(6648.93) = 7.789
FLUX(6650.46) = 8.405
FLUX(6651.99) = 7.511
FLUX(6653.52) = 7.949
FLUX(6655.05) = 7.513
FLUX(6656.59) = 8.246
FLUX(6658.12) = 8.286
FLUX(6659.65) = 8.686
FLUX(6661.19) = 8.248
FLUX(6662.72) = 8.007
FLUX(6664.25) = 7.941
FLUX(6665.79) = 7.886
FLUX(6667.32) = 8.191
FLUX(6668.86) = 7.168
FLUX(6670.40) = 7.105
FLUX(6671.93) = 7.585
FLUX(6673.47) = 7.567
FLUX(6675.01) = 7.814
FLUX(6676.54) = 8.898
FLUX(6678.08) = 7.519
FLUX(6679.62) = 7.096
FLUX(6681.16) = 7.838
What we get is -3.2 A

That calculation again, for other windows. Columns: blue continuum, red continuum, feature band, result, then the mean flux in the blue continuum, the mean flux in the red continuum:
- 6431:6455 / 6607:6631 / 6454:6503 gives -1.58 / 7.48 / 7.97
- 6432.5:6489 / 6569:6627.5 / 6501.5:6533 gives -2.46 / 7.76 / 8.01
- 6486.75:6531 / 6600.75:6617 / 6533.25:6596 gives -1.79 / 8.18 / 8.06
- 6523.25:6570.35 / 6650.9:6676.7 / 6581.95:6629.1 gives 1.16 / 8.63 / 7.9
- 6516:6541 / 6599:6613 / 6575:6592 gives 0.74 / 8.61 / 8.16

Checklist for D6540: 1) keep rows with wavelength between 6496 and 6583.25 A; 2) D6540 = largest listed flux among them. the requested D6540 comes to 10.57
